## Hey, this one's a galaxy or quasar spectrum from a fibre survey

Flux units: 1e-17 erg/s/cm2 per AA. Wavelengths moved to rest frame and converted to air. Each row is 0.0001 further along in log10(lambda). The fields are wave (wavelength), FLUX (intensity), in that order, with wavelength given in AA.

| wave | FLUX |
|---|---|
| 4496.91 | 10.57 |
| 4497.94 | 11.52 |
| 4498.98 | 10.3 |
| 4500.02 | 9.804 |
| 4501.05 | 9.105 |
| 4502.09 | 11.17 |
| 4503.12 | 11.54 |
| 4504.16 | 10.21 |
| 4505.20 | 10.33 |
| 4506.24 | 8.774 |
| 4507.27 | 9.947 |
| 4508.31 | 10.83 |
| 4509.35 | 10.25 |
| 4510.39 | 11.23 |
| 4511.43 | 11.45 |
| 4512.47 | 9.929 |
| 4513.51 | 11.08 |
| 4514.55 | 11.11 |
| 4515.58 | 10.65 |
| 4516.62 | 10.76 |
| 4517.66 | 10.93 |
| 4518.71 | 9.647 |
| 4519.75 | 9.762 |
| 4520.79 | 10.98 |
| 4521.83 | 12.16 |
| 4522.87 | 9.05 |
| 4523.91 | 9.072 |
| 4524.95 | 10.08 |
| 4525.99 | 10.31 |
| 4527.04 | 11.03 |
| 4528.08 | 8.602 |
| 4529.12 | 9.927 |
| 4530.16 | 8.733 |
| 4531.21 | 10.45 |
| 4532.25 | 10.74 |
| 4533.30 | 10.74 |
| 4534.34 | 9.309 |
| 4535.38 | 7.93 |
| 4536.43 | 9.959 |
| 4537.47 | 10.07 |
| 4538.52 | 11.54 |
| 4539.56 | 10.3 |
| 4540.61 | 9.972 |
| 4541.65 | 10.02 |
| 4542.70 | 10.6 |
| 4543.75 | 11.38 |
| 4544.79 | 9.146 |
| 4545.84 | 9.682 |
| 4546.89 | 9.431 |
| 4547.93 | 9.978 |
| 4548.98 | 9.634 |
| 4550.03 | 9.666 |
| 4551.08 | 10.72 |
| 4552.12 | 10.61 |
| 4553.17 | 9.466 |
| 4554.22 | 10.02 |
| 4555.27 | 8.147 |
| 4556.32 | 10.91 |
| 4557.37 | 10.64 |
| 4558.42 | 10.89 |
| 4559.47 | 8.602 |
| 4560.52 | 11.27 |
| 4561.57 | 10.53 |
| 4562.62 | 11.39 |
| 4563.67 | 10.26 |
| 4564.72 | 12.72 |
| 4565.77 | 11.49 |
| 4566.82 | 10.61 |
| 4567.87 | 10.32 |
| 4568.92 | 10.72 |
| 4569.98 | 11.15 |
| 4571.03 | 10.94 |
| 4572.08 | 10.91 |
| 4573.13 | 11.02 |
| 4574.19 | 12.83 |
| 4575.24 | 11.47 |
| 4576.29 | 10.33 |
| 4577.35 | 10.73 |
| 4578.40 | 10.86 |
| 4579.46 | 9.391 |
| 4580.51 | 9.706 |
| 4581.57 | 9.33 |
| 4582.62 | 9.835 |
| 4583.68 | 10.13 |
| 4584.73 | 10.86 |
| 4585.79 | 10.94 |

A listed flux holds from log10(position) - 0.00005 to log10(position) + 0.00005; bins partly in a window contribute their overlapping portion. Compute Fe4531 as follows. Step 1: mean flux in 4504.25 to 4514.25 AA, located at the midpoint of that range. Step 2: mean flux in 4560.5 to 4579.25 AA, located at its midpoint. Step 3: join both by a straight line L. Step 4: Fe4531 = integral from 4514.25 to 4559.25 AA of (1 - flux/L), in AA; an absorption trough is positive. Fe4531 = 2.6 AA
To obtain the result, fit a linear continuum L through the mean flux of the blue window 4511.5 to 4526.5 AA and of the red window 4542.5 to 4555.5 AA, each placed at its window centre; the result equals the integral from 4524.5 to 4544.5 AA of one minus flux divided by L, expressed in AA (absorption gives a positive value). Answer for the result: 0.2 AA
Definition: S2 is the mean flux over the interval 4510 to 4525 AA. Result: 10.5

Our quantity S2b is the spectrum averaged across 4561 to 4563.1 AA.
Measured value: 11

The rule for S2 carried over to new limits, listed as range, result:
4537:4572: 10.4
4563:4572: 11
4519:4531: 9.98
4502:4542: 10.3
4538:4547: 10.3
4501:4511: 10.4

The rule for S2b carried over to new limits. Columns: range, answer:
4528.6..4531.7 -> 9.69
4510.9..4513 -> 10.7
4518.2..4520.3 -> 9.73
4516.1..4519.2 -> 10.4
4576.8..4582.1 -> 10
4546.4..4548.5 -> 9.73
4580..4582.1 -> 9.52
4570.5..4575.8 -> 11.4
